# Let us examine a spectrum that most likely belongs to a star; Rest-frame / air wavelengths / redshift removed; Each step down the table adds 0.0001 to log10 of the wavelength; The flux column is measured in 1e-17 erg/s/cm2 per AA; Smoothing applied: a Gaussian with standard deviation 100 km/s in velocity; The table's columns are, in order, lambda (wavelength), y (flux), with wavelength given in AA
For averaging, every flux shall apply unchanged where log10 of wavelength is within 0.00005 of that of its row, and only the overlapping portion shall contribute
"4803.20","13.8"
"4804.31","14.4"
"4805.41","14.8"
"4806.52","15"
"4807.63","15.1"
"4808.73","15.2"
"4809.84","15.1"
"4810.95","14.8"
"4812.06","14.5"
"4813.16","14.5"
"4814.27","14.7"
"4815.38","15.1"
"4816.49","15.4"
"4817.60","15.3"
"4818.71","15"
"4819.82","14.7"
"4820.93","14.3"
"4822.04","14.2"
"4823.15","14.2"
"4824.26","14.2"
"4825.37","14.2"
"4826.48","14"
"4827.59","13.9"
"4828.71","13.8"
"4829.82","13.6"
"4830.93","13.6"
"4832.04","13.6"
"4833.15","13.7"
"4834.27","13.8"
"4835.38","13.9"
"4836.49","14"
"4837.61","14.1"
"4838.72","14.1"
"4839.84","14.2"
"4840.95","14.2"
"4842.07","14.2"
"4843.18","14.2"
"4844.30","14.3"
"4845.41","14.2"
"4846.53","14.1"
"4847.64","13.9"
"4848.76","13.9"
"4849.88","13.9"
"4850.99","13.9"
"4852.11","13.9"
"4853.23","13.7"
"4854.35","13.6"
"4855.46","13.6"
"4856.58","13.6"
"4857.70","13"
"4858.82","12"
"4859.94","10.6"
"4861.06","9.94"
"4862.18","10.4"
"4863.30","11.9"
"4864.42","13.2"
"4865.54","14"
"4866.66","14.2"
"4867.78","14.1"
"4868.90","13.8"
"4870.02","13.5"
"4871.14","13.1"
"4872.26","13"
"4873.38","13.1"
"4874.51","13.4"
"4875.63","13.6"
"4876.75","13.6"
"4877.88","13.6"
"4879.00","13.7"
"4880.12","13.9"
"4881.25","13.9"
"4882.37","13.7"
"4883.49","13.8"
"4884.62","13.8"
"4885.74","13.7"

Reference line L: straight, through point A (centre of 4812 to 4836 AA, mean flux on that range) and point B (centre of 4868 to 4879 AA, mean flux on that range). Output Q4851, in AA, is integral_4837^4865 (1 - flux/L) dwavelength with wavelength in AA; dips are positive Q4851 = 1.1 AA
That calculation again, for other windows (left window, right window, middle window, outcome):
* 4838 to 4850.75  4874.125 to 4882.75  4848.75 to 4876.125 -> 1.6 AA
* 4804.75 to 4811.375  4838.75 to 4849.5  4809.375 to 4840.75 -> 0.6 AA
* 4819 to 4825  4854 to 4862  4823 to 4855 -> -1.5 AA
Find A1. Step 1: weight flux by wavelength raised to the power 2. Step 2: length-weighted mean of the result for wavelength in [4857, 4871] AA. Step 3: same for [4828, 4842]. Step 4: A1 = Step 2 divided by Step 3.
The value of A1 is 0.9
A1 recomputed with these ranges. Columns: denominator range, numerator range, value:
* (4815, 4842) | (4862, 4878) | 0.95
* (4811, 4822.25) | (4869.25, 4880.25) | 0.93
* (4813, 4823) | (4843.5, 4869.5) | 0.91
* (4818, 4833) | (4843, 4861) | 0.96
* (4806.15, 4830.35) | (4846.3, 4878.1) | 0.92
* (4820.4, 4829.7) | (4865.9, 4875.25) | 0.98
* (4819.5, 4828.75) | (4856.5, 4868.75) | 0.89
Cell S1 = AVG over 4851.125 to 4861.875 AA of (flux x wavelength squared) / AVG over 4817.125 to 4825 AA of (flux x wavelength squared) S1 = 0.88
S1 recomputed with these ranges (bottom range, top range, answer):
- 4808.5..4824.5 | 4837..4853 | 0.97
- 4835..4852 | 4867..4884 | 0.98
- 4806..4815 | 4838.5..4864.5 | 0.91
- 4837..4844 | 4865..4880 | 0.97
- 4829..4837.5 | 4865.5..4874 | 1.00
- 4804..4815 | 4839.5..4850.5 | 0.97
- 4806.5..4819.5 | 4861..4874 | 0.89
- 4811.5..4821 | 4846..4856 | 0.94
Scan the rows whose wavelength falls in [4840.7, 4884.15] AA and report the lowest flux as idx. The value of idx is 9.94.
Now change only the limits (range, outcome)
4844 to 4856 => 13.6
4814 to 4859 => 12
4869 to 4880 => 13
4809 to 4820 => 14.5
